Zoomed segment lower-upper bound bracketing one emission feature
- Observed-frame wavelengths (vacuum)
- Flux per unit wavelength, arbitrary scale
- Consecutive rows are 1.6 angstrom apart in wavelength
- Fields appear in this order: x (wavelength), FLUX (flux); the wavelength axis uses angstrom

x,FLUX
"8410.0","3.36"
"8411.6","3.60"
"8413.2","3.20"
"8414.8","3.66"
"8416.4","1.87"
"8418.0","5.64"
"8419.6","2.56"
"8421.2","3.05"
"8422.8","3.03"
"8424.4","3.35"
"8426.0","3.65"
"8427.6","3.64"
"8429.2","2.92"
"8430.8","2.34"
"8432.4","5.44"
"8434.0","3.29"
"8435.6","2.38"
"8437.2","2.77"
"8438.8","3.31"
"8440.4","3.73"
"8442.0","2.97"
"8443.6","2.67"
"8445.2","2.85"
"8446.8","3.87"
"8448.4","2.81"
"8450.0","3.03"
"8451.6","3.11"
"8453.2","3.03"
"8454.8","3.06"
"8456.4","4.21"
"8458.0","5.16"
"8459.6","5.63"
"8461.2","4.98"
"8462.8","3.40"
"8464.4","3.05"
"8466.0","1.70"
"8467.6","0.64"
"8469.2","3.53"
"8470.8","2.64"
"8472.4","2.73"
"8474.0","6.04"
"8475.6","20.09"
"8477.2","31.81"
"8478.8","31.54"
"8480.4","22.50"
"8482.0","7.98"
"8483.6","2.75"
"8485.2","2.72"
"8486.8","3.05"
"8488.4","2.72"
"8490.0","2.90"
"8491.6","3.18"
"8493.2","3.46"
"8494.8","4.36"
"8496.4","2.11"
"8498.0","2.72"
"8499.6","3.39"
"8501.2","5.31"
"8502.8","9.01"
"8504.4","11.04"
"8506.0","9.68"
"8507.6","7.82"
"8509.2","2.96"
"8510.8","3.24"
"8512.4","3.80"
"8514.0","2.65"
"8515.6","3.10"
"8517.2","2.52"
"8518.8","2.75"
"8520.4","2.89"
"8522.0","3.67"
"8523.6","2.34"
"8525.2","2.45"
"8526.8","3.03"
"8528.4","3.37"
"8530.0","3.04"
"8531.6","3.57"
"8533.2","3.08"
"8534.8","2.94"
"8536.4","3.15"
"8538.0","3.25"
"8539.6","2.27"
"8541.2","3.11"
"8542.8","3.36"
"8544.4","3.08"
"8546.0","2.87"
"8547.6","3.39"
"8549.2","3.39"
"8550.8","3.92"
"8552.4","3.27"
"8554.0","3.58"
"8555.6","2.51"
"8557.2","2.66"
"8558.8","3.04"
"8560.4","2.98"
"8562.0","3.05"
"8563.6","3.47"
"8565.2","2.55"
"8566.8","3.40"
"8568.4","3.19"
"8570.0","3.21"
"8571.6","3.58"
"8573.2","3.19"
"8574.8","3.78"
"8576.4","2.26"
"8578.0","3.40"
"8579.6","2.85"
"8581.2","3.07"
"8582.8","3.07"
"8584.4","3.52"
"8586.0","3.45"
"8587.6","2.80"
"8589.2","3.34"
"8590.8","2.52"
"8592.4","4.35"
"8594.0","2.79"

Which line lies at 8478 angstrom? H-alpha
